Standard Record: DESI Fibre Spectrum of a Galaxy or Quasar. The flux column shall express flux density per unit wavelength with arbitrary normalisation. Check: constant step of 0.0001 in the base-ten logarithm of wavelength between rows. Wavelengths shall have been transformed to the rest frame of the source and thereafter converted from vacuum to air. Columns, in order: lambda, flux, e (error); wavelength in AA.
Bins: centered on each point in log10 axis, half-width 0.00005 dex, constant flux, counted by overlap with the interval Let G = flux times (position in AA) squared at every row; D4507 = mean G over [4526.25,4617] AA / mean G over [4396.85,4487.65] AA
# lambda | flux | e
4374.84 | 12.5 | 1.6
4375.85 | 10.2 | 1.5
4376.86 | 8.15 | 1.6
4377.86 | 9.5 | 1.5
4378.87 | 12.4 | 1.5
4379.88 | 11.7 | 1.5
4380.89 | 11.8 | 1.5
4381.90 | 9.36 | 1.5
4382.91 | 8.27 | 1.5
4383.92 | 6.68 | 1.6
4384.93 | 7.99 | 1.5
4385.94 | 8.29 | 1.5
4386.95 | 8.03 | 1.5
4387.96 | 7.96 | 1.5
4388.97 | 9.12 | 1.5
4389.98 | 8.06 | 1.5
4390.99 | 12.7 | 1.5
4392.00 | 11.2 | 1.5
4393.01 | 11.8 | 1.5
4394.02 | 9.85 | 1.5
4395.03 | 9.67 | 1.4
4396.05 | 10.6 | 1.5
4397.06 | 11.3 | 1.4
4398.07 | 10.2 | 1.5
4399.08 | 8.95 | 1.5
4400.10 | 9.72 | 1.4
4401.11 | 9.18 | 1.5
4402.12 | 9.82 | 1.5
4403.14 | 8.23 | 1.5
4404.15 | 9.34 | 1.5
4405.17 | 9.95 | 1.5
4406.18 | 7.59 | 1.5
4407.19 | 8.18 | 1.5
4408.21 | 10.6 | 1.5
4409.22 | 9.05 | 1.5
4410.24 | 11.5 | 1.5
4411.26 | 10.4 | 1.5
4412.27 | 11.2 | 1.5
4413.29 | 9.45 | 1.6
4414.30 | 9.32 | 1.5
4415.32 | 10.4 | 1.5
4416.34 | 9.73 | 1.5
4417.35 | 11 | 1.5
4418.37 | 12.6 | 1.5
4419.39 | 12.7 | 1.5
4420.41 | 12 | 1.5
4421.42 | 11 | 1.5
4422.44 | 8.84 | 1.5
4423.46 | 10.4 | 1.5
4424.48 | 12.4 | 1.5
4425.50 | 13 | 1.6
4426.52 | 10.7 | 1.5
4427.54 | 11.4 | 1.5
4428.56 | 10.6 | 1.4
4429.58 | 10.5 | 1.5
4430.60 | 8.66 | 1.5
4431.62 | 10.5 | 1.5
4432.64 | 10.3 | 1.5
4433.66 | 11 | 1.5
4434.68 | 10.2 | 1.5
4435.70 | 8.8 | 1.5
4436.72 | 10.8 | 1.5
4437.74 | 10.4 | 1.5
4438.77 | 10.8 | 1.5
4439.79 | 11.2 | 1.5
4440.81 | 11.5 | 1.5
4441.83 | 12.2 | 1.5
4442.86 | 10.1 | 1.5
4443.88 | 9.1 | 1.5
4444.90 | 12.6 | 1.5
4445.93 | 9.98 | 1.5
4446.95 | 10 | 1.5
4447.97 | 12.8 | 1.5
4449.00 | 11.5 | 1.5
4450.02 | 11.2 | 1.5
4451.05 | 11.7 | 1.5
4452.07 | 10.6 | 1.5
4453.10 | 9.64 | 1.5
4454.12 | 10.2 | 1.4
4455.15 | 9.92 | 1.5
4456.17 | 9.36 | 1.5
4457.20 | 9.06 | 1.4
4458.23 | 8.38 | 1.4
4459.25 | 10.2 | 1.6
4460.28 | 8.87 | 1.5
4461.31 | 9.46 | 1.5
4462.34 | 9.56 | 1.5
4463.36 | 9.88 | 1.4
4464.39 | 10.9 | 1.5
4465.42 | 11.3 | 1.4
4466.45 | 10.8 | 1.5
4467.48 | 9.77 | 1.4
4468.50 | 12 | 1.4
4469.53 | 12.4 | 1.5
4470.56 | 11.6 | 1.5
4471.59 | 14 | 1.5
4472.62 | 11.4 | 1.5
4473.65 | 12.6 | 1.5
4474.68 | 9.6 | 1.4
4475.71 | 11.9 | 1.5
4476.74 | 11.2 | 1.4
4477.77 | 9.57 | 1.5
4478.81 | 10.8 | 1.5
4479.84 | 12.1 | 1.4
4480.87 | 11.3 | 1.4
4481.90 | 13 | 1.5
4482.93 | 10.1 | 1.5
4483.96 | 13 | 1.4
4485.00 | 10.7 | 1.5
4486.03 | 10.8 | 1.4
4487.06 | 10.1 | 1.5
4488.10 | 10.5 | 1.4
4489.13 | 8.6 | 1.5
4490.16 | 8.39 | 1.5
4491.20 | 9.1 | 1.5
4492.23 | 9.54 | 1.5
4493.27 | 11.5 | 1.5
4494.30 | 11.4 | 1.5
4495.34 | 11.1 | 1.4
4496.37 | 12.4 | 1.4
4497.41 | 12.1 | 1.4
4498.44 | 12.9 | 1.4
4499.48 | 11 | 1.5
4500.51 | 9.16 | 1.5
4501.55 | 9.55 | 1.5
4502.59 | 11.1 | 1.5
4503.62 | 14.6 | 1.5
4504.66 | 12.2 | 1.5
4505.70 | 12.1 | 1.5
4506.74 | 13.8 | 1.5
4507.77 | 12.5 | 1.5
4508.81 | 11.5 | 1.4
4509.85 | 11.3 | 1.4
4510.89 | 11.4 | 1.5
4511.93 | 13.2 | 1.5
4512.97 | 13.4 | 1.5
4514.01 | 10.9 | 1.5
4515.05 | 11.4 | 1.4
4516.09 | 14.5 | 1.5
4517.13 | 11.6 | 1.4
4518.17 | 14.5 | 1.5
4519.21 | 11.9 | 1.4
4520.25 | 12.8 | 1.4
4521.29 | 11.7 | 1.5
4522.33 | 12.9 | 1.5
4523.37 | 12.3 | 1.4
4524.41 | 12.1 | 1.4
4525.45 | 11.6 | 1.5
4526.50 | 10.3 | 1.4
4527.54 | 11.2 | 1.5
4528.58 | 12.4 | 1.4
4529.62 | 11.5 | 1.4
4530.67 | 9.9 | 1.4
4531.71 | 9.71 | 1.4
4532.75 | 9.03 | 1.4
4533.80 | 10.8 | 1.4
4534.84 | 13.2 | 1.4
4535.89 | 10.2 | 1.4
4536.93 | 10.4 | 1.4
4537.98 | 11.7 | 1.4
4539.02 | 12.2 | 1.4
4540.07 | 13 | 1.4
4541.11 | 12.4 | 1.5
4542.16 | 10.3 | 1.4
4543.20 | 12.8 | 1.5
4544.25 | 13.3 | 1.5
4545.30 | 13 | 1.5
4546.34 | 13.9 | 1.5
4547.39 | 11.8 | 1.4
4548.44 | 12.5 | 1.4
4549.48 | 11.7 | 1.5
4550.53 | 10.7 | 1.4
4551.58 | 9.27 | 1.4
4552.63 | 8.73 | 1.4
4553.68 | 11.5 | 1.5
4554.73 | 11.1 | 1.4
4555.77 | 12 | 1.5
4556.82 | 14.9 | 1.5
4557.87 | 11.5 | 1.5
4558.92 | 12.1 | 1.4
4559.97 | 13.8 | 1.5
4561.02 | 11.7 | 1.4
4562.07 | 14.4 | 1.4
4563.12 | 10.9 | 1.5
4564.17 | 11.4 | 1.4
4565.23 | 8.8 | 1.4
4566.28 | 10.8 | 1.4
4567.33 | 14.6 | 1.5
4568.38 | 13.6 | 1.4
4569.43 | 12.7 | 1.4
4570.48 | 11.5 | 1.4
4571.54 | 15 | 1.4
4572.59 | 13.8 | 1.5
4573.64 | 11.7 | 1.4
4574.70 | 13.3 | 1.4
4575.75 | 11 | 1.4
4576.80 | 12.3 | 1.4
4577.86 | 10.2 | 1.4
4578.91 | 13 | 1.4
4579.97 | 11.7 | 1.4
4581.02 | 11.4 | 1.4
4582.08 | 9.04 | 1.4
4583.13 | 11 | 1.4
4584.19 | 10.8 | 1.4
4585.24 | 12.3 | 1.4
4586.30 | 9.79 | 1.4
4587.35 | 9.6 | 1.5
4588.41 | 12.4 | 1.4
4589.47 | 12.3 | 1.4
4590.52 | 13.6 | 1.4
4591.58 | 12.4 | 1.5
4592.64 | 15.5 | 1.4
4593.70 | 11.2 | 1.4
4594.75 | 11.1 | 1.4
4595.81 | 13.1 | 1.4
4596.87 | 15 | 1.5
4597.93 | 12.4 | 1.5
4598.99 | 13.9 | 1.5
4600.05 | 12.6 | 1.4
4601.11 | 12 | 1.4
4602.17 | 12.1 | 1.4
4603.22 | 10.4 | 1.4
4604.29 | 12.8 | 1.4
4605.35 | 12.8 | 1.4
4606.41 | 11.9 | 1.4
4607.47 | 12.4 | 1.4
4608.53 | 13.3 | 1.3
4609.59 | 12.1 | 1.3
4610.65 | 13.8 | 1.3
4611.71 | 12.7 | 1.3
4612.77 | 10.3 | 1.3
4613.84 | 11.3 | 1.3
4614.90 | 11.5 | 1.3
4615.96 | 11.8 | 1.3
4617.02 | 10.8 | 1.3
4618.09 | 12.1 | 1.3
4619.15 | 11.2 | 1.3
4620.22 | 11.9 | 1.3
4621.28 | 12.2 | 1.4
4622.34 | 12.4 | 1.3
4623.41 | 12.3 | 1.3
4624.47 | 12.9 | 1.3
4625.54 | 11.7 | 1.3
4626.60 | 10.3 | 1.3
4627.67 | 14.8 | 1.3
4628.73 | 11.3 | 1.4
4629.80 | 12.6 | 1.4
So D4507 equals 1.19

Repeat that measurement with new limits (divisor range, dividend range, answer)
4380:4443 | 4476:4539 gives 1.17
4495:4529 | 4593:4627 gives 1.05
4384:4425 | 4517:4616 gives 1.29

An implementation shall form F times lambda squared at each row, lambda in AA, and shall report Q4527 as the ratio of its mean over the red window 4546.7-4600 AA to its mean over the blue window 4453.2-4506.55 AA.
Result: 1.15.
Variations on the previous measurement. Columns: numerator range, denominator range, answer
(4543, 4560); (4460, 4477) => 1.12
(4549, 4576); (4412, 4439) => 1.20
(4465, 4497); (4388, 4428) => 1.11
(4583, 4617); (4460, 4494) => 1.19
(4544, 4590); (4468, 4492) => 1.12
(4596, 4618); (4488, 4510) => 1.15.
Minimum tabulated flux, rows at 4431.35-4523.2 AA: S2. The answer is 8.38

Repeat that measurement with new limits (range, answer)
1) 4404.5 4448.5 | 7.59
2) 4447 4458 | 9.06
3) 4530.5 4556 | 8.73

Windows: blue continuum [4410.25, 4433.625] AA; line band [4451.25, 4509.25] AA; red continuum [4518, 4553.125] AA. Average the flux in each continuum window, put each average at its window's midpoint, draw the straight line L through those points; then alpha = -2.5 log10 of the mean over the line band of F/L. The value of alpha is 0.030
